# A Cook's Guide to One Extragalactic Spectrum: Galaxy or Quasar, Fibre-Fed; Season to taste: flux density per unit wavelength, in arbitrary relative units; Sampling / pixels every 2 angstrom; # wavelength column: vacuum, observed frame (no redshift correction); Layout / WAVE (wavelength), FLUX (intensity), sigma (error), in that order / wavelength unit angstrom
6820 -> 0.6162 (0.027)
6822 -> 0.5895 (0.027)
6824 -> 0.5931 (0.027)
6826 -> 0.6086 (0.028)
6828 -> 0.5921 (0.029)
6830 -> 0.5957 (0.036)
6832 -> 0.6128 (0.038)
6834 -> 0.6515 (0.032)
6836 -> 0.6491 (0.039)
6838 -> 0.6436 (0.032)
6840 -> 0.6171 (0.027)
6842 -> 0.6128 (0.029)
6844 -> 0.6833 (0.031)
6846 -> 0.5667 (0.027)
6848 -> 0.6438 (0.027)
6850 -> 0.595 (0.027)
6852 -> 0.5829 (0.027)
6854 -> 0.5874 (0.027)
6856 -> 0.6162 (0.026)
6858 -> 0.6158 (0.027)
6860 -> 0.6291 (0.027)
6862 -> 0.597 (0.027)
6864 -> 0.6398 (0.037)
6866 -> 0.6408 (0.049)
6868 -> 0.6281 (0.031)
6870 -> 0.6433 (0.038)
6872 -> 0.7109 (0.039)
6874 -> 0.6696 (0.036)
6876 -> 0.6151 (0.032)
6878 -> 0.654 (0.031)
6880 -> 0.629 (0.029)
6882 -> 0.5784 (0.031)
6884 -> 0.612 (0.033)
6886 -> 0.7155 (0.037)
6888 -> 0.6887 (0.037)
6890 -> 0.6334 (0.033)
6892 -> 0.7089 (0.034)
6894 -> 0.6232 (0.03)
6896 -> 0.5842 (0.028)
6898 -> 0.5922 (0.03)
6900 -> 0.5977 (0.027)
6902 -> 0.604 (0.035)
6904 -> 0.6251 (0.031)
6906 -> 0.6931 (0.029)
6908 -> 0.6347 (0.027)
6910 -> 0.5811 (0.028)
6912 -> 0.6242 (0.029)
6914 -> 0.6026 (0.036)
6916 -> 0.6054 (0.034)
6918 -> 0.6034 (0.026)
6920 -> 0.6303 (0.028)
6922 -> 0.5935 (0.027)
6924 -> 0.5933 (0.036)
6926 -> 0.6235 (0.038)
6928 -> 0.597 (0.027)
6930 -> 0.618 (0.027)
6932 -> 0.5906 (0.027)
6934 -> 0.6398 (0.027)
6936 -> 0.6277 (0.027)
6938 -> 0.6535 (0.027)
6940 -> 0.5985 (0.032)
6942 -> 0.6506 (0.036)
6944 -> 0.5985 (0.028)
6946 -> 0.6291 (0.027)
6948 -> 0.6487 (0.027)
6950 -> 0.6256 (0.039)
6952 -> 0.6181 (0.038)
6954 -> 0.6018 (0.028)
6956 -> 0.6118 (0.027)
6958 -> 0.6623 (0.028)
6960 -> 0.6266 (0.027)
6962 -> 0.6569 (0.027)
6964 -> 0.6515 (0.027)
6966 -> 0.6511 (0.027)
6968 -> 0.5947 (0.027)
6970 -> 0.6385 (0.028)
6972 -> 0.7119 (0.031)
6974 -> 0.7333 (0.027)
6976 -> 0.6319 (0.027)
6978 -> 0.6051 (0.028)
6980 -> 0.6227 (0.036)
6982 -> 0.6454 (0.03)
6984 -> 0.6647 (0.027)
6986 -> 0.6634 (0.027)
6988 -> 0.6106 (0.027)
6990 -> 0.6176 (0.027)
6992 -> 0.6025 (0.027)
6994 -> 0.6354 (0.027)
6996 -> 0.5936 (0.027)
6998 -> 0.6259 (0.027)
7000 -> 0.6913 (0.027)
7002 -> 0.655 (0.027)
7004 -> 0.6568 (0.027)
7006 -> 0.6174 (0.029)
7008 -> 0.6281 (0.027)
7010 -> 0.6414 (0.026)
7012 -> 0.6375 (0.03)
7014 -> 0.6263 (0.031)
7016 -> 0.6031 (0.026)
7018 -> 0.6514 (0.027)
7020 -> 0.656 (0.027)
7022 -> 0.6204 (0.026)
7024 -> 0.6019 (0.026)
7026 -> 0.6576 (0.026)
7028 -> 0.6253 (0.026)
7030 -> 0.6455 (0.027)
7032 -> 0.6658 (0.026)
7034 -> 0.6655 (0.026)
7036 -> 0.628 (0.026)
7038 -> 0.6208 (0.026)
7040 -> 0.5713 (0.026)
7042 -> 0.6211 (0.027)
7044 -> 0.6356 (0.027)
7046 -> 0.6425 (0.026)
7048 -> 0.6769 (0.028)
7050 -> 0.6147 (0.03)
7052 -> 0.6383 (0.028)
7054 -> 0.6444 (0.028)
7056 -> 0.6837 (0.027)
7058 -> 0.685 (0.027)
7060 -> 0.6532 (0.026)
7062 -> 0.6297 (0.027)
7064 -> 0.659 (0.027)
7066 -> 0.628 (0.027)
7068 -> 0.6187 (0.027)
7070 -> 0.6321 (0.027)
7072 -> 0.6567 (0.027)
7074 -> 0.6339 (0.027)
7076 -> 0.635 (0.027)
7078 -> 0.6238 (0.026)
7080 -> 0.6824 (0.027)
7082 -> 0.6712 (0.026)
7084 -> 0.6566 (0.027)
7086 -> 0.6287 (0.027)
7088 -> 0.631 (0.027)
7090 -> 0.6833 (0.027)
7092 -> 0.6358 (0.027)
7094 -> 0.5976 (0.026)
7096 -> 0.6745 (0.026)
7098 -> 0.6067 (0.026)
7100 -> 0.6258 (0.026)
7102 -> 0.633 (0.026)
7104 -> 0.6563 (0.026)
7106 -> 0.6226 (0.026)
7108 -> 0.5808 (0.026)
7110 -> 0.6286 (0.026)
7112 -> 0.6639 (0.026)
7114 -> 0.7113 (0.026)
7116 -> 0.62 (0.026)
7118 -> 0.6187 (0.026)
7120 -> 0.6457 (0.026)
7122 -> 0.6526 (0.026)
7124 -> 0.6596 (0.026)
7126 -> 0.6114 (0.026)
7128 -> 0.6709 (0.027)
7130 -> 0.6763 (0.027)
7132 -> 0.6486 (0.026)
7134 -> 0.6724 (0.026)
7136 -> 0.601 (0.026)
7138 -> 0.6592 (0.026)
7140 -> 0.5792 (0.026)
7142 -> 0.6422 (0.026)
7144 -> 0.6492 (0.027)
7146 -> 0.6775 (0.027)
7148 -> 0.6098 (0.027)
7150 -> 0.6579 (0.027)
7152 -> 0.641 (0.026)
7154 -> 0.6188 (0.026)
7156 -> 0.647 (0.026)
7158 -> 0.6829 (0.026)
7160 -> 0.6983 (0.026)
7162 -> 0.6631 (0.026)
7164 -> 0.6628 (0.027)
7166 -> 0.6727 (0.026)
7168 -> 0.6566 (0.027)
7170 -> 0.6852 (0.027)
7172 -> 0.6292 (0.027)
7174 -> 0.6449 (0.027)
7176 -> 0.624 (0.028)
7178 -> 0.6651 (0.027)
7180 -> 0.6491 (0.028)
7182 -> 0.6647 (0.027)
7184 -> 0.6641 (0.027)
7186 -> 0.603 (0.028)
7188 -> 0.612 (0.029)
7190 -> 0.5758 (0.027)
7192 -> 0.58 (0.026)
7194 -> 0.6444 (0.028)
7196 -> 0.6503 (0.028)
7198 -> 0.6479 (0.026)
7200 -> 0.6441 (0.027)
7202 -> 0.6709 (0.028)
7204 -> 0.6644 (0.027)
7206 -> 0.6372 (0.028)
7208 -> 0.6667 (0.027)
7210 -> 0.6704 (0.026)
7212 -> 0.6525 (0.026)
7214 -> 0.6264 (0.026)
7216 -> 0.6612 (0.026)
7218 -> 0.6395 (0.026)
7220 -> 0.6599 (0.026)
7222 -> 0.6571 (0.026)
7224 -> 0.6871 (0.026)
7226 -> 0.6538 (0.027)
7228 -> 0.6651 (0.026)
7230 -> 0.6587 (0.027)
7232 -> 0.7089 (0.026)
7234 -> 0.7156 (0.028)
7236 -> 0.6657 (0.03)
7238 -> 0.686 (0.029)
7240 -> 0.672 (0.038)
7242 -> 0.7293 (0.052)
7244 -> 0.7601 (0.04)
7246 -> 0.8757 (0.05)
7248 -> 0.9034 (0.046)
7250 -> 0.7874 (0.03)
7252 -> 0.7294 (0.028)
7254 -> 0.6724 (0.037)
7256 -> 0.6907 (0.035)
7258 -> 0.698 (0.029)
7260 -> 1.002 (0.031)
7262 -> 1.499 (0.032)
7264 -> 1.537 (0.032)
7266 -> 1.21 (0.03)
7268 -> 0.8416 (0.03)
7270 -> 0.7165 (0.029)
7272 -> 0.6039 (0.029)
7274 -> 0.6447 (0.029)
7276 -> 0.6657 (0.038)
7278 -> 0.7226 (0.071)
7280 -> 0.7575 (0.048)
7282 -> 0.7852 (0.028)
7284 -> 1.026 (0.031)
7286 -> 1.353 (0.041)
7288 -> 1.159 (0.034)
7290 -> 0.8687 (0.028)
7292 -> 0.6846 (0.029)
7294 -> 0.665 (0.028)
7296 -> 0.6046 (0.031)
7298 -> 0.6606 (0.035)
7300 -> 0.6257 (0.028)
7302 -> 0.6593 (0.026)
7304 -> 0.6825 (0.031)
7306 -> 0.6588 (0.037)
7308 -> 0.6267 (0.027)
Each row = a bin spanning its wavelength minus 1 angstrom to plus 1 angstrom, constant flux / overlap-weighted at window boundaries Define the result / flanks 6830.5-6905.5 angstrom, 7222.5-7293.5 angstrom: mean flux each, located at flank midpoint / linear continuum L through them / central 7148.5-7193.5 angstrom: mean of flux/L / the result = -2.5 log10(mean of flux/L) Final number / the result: 0.21 mag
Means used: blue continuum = 0.63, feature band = 0.645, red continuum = 0.827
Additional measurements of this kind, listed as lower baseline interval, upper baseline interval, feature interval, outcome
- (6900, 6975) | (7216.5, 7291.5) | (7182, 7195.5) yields 0.249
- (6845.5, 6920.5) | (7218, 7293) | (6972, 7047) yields 0.090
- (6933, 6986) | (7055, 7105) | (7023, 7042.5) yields 0.021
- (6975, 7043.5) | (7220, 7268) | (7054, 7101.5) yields 0.068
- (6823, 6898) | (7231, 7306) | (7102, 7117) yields 0.162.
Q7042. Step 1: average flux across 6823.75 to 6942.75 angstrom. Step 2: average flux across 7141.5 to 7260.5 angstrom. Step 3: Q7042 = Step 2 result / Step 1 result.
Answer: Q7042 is 1.08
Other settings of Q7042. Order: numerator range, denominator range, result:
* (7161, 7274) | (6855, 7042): 1.14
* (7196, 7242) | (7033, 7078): 1.04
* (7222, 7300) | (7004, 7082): 1.27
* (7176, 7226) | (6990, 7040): 1.02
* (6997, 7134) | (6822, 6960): 1.03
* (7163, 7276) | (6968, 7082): 1.13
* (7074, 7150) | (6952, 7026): 1.01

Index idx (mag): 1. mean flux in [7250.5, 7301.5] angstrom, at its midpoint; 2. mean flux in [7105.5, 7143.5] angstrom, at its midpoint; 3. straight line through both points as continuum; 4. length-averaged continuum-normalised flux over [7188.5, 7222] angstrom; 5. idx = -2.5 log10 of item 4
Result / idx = 0.173 mag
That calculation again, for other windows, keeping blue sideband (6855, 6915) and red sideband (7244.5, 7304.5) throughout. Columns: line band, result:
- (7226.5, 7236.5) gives 0.20 mag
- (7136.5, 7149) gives 0.21 mag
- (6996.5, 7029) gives 0.11 mag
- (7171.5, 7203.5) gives 0.25 mag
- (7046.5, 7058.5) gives 0.11 mag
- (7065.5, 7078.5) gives 0.16 mag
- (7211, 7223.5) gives 0.24 mag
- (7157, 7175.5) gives 0.18 mag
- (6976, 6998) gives 0.10 mag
